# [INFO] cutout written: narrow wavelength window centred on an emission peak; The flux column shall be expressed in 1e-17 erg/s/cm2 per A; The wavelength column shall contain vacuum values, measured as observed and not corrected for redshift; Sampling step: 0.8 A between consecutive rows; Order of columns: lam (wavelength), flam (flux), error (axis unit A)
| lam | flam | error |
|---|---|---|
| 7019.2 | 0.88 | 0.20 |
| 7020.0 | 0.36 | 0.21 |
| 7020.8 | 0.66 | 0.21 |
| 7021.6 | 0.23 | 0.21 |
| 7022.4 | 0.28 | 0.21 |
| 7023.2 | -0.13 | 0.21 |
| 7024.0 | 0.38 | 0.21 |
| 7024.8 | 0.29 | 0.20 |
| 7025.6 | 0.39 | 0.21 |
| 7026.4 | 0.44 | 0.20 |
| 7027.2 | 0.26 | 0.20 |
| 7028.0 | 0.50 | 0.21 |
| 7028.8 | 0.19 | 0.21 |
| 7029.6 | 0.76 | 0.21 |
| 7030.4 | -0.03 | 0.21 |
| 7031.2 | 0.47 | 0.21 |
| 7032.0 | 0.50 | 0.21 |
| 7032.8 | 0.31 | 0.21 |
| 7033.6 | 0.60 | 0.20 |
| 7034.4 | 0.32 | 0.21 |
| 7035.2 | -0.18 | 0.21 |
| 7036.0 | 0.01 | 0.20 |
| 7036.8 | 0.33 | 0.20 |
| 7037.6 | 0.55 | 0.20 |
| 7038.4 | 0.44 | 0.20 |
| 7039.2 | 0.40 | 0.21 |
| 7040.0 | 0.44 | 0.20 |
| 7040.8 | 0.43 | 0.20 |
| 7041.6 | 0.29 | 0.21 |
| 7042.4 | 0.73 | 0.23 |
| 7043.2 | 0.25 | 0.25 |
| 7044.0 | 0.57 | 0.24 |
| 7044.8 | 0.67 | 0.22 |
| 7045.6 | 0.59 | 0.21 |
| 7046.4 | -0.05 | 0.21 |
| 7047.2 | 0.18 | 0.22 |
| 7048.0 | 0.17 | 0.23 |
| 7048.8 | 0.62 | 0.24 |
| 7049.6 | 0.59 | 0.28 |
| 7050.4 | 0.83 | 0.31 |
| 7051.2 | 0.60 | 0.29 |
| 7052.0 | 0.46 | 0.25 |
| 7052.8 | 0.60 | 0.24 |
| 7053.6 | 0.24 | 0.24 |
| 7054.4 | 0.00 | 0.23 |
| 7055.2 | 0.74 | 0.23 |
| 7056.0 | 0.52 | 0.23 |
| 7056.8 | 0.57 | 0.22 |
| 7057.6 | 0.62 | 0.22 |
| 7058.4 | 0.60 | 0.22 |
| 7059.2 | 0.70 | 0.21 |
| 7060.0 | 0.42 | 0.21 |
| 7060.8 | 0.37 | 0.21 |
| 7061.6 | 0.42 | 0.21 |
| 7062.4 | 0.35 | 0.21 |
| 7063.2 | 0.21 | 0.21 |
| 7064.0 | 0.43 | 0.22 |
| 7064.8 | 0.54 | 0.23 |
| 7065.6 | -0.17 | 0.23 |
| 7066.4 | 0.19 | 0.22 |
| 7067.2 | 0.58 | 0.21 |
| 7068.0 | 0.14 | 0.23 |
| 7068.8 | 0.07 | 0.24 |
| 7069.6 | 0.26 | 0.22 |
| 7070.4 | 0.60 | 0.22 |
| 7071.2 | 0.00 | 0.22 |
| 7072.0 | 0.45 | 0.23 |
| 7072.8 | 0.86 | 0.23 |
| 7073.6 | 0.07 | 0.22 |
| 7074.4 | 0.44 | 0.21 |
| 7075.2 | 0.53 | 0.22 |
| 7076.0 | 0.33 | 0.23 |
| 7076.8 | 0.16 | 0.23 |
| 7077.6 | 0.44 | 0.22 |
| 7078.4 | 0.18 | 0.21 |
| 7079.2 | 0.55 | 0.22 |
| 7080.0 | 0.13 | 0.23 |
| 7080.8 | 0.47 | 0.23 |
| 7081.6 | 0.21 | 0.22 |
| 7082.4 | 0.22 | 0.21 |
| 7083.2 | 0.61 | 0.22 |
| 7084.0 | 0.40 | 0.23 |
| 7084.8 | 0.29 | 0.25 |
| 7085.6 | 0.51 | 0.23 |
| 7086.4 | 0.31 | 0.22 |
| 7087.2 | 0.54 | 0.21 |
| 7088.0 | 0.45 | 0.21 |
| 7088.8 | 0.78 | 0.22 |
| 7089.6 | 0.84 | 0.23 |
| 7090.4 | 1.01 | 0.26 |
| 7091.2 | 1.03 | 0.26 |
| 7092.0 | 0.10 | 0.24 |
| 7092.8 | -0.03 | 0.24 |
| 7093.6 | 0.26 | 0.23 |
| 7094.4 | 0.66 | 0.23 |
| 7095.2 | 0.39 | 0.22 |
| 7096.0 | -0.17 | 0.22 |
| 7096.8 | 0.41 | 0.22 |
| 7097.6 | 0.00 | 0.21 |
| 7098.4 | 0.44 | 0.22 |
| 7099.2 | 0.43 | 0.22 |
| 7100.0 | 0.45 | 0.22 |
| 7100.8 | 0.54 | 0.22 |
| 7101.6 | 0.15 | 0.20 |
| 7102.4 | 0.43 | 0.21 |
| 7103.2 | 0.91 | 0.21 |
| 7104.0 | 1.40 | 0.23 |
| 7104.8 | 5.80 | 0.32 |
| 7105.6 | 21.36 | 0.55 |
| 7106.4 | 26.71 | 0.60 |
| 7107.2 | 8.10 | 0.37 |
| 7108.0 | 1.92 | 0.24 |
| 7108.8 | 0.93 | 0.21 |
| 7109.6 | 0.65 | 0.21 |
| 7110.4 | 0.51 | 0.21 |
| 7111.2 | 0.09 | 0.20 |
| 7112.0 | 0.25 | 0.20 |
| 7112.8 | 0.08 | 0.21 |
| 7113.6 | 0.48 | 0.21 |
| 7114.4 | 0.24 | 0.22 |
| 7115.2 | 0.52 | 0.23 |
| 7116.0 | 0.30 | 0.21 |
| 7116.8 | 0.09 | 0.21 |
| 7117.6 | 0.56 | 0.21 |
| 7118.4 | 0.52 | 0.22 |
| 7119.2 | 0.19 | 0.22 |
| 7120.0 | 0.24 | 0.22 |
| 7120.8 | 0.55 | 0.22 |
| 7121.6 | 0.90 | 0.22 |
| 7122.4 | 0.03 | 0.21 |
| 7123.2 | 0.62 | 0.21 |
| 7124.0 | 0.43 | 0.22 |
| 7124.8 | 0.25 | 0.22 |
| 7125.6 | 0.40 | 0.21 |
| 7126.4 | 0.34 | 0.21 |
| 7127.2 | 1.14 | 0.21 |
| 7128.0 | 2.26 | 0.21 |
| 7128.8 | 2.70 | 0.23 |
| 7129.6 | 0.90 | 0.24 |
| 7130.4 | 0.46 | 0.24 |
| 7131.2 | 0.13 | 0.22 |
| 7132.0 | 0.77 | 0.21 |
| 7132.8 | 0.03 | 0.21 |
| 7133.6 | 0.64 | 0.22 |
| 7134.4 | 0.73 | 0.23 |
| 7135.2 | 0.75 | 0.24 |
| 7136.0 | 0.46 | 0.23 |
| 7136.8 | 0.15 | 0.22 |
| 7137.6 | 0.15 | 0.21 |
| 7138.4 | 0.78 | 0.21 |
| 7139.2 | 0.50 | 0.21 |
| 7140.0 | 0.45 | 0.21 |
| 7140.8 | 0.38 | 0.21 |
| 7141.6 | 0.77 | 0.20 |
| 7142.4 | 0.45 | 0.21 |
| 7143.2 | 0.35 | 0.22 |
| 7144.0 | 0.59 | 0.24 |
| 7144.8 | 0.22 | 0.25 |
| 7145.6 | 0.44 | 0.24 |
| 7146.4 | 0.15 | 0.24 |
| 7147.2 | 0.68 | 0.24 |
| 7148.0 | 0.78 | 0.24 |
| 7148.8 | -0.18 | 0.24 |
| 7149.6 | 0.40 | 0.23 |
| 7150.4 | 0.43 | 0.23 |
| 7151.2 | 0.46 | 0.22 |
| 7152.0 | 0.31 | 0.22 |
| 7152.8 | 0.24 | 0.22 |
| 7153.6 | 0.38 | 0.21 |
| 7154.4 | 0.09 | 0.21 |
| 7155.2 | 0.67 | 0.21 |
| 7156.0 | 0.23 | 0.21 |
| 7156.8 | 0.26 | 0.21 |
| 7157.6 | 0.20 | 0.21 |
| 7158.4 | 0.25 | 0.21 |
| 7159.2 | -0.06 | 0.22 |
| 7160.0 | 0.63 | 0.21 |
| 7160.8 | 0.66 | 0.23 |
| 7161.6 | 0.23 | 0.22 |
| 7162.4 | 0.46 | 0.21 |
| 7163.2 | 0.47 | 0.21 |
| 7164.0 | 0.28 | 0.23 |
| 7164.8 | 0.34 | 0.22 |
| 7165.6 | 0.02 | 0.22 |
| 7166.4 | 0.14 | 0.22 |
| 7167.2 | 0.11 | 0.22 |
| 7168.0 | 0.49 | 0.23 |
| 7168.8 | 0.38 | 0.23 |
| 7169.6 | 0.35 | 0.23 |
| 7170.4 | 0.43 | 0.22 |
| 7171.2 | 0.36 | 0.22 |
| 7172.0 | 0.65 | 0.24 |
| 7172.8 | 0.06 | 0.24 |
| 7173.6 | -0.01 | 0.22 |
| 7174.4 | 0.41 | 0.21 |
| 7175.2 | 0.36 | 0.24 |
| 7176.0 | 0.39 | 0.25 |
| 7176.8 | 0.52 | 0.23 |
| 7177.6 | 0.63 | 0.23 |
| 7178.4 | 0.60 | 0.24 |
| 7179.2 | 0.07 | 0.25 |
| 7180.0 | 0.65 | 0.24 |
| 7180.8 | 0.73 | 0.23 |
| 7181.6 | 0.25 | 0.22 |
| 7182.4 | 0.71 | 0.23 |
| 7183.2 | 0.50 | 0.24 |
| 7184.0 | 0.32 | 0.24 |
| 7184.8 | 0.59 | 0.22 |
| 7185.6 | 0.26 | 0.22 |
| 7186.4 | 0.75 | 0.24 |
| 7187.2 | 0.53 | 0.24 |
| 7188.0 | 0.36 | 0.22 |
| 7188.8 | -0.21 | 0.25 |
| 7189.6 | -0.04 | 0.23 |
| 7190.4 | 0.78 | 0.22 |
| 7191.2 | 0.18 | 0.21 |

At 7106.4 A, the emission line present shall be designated Halpha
